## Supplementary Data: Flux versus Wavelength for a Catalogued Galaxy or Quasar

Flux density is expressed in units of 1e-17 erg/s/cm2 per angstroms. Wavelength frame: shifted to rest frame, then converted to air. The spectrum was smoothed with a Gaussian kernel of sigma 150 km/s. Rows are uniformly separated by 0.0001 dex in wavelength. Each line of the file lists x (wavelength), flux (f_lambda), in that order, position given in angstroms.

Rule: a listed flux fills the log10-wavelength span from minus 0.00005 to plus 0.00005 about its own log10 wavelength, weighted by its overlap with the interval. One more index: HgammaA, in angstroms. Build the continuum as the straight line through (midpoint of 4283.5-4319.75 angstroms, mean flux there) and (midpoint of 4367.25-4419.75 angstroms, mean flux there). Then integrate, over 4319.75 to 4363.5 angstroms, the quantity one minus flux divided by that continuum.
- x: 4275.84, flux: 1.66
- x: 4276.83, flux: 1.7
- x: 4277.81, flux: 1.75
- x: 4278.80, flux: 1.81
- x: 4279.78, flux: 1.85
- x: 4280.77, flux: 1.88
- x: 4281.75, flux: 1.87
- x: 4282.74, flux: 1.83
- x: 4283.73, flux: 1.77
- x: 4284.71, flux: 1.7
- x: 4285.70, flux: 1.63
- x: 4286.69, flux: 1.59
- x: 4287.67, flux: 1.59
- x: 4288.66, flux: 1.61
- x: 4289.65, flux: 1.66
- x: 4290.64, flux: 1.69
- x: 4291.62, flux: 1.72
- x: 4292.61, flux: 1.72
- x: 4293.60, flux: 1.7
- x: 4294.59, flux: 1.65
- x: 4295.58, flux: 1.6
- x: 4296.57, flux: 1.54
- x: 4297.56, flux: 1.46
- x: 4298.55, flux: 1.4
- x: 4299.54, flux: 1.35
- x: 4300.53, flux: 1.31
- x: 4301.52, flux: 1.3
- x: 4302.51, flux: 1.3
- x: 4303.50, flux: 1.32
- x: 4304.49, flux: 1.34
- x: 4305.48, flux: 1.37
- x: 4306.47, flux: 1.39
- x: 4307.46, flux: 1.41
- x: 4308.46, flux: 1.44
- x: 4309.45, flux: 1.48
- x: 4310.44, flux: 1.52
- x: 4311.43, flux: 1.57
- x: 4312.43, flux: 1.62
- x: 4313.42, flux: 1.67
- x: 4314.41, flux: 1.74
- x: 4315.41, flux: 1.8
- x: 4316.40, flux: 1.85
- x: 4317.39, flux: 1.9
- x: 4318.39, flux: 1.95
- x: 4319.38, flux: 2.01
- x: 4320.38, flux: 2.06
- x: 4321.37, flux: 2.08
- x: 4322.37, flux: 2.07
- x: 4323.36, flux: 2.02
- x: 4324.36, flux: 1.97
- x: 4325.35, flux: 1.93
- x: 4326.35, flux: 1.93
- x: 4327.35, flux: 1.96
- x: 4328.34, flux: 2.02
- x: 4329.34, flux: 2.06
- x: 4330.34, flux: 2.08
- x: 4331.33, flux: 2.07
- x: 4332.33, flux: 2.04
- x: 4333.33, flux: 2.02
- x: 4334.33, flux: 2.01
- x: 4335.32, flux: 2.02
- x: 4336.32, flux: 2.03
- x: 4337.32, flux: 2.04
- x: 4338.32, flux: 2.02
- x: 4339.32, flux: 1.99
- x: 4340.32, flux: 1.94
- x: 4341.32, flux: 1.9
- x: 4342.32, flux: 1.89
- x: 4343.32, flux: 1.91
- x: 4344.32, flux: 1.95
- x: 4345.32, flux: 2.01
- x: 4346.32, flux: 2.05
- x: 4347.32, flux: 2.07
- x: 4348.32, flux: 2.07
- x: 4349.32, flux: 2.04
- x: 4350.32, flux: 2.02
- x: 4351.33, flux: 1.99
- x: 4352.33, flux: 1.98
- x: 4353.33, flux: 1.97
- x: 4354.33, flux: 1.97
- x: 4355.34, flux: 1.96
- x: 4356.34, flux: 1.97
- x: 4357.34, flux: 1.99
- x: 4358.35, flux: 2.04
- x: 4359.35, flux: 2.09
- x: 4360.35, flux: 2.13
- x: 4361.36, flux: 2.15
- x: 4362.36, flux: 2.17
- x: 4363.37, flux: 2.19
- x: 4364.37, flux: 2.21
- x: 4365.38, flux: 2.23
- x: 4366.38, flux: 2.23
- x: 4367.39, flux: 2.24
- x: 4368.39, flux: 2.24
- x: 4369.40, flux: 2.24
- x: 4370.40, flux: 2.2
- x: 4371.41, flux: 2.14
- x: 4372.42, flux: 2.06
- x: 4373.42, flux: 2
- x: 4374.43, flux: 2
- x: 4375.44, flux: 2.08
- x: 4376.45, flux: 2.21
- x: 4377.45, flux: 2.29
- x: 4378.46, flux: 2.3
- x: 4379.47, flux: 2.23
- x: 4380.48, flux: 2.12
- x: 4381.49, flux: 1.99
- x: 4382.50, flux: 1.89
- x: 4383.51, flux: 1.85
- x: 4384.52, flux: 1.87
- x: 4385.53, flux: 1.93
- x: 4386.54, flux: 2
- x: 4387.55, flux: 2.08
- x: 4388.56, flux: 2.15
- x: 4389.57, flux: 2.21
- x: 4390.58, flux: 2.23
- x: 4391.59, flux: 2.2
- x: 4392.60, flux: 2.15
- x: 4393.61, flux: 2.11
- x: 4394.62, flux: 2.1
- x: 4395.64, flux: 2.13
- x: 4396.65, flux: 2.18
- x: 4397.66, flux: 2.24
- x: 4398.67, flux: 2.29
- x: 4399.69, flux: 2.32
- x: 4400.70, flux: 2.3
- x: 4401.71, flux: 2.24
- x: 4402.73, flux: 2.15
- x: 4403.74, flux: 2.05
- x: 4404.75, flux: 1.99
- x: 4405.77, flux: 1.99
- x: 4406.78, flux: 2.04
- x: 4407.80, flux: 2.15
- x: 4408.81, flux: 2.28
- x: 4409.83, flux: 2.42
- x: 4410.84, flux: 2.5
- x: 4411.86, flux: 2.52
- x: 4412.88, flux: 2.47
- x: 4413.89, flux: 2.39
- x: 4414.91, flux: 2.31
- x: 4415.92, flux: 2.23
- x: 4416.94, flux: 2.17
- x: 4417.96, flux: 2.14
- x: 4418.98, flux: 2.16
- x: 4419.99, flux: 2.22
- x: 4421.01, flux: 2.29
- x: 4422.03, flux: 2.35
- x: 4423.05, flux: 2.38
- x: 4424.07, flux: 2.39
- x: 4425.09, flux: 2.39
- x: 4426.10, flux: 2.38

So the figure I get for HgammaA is -4.37 angstroms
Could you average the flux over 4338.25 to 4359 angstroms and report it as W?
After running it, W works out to 1.99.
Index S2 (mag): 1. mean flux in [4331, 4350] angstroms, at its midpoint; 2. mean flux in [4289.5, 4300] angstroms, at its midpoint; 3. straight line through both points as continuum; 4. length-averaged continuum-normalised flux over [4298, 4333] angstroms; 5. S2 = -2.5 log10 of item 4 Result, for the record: 0.04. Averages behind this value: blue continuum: 1.59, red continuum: 2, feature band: 1.73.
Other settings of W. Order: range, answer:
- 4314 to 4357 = 1.99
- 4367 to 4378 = 2.16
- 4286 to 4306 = 1.51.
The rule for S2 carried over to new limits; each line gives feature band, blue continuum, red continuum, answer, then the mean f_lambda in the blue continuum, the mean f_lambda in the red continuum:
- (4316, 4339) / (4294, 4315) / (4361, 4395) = -0.198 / 1.47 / 2.13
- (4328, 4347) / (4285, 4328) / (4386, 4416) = -0.092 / 1.66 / 2.21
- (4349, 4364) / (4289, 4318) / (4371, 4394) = -0.073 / 1.55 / 2.09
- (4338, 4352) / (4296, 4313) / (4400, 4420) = -0.148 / 1.42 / 2.24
